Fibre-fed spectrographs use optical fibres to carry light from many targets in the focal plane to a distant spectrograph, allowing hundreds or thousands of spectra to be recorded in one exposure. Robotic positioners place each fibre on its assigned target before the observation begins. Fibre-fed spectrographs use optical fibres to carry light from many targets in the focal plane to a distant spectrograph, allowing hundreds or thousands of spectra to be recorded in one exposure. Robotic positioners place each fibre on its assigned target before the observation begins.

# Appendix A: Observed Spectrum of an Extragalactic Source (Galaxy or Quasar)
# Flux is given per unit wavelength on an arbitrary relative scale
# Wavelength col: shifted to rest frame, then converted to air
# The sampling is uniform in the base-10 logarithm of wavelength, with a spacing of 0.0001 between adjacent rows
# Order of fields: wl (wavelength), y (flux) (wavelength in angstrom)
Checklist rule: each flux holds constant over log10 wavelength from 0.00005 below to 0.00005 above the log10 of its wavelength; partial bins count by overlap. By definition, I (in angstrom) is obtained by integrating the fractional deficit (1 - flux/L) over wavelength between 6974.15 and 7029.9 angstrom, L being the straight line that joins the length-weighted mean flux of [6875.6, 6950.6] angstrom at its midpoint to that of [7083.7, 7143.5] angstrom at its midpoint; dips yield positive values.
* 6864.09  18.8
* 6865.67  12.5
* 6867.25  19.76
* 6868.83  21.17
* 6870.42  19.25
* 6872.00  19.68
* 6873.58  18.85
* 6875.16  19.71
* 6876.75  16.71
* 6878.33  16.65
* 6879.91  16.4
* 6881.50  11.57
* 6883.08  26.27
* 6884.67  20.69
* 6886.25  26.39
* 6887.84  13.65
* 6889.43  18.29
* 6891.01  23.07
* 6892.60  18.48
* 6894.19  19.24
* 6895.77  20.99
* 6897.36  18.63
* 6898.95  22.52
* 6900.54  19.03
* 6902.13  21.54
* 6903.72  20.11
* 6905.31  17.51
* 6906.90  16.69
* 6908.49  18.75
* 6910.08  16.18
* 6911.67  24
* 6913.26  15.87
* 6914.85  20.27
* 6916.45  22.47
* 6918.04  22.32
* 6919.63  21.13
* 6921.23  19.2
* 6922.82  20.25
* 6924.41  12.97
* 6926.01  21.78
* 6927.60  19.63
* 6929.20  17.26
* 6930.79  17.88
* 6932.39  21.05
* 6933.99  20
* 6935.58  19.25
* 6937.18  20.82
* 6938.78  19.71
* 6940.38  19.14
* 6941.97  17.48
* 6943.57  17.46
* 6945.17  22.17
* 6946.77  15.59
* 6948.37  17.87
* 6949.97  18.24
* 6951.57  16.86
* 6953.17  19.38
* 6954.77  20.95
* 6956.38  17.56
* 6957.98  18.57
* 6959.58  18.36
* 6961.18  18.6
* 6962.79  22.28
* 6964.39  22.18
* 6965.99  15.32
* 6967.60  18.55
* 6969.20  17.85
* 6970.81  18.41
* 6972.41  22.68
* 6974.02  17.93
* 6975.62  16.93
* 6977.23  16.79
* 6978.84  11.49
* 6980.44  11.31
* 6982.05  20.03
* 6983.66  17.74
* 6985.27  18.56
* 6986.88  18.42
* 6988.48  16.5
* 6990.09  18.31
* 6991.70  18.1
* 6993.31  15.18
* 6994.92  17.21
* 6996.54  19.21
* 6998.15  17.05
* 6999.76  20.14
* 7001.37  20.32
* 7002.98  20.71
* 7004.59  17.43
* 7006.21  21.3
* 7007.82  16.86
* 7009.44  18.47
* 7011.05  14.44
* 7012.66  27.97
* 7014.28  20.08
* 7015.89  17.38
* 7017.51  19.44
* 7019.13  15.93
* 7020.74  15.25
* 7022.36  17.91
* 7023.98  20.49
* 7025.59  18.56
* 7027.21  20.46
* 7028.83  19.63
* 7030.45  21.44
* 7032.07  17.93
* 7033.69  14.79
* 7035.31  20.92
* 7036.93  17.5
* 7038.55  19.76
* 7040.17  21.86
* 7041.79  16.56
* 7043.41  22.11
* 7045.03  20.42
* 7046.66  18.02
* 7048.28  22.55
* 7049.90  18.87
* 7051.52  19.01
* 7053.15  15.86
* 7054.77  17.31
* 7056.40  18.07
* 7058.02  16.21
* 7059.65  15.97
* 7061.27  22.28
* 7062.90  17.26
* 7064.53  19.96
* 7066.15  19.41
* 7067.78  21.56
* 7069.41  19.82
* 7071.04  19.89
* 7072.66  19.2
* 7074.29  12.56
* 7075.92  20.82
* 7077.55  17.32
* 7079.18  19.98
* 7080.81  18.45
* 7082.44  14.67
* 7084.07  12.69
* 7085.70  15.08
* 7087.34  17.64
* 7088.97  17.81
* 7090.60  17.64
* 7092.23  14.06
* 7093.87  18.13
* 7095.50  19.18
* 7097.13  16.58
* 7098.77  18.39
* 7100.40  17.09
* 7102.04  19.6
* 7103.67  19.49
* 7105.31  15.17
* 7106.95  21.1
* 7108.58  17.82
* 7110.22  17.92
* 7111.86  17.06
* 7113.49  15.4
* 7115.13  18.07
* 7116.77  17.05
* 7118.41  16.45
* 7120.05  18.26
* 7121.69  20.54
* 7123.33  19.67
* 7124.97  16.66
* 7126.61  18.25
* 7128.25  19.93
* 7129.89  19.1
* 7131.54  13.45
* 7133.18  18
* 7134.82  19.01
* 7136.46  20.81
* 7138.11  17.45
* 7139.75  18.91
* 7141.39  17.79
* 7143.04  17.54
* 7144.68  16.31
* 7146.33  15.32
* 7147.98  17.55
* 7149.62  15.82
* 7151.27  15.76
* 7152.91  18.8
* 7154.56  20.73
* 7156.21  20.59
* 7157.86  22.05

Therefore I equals 1.3 angstrom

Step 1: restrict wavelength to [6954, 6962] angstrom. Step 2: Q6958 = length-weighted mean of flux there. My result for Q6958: 18.8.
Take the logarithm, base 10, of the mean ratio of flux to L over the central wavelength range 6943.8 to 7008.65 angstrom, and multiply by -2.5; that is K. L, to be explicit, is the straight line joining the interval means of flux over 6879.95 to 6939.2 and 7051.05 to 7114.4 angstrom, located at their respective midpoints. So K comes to 0.039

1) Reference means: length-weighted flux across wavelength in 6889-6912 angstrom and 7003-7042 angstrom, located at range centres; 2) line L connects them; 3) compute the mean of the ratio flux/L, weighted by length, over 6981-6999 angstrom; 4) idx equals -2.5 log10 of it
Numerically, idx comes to 0.08 mag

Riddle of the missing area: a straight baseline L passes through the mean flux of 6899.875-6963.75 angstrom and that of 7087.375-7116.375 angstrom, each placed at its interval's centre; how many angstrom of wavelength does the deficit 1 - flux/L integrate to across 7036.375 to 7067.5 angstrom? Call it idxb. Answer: -1.45 angstrom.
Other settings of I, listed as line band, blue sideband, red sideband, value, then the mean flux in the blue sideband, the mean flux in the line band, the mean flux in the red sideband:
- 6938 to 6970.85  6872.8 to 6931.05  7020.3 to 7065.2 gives 0.7 angstrom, 19.3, 18.7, 18.8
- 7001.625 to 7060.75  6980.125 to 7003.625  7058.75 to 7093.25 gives -3.0 angstrom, 18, 18.9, 17.8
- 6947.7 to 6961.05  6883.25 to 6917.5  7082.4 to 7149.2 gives 0.6 angstrom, 19.9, 18.5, 17.6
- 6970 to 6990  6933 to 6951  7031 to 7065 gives 1.7 angstrom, 18.9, 17.3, 18.7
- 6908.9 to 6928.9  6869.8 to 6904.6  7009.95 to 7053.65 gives -0.2 angstrom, 19.4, 19.6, 19.1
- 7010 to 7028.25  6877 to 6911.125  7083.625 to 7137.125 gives -0.6 angstrom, 19.2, 18.9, 17.7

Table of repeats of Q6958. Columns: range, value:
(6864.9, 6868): 16.1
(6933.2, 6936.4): 19.7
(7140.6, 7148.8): 16.9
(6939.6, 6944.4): 18.1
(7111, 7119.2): 16.8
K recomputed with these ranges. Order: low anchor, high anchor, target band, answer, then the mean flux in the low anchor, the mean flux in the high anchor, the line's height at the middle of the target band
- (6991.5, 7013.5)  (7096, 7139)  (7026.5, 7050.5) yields -0.05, 18.9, 18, 18.6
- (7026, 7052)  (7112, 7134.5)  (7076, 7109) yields 0.06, 19.5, 17.8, 18.4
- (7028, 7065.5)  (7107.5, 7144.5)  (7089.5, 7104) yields 0.03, 18.9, 18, 18.3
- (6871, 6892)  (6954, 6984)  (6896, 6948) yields -0.04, 19.1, 18.1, 18.6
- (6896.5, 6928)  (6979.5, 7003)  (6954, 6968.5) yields -0.04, 19.5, 17.8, 18.5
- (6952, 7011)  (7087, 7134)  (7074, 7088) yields 0.07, 18.2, 17.8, 17.9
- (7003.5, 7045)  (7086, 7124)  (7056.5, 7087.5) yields 0.02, 19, 17.8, 18.3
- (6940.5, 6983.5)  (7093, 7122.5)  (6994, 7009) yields -0.05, 18.1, 18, 18.1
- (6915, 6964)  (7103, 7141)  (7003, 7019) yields -0.02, 19.2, 18.1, 18.8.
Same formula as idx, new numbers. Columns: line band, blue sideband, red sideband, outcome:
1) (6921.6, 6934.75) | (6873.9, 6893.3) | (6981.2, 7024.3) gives 0.00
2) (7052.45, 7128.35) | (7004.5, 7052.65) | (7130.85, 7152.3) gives 0.01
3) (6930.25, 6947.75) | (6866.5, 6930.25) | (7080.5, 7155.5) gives -0.01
